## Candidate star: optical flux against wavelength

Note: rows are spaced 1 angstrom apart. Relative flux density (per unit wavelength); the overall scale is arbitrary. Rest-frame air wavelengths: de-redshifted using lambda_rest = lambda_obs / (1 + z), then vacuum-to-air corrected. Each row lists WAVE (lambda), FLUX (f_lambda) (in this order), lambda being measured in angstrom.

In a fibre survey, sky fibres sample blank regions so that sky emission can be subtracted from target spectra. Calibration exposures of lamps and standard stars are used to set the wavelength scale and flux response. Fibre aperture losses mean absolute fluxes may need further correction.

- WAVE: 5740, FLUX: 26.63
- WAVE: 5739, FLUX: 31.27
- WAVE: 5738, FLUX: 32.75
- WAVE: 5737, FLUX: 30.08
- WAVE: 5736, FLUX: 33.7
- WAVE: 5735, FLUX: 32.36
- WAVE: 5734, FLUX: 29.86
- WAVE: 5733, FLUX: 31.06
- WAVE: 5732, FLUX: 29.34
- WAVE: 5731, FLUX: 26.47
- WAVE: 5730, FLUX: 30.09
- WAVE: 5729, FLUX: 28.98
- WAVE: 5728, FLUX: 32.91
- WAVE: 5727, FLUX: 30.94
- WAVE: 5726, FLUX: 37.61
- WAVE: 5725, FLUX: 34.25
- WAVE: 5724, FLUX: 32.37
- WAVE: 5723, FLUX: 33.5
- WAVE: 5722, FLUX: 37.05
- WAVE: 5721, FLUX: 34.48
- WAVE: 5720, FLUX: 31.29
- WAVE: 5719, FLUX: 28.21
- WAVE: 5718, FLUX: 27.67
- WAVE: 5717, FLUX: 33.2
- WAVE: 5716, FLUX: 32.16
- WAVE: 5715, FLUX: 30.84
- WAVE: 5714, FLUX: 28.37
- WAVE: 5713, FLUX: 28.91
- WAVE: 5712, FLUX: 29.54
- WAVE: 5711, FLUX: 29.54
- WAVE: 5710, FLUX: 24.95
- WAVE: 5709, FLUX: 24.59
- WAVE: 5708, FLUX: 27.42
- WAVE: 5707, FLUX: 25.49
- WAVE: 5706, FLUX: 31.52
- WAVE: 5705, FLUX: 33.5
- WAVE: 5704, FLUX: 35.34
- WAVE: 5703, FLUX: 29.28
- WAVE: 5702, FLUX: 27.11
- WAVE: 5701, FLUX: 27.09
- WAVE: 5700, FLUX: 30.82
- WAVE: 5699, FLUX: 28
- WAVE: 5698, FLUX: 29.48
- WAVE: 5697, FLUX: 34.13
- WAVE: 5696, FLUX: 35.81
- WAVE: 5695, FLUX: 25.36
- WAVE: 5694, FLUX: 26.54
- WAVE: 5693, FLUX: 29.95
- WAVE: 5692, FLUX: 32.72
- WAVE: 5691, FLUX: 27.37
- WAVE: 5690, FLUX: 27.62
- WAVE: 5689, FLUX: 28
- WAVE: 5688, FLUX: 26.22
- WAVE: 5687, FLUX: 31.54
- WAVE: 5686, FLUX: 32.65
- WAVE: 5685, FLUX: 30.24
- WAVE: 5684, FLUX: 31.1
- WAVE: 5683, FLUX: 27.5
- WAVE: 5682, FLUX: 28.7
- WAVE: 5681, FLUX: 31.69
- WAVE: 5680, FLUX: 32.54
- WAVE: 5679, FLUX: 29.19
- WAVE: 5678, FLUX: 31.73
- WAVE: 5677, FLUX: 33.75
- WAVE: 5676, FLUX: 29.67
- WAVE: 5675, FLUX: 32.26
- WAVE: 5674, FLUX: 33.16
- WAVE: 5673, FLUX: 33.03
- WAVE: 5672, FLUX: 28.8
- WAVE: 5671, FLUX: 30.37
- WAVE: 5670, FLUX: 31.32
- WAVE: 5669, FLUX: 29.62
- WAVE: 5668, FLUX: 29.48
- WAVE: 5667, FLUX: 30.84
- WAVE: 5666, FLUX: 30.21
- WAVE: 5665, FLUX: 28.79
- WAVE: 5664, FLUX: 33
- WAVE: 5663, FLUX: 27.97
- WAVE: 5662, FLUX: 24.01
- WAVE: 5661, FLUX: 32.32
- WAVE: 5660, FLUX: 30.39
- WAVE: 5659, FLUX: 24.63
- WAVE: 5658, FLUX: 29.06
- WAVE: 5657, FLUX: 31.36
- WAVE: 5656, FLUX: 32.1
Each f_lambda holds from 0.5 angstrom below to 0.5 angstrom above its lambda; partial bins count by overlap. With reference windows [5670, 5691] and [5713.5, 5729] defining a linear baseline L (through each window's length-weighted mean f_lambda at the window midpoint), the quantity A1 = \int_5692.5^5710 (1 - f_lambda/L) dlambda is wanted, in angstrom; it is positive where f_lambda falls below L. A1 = 1.10 angstrom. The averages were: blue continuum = 30.4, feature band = 29.4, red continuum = 32.2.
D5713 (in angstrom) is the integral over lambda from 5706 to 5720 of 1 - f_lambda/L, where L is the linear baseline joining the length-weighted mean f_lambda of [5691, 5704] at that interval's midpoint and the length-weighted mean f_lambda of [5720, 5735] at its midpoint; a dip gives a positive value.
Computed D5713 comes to 1.02 angstrom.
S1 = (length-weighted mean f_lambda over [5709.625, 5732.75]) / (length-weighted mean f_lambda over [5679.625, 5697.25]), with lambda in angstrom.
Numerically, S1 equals 1.04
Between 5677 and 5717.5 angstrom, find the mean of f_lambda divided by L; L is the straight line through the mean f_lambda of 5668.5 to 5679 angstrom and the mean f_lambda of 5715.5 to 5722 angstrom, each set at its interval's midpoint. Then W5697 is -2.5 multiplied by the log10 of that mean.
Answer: 0.061 mag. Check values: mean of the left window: 31.3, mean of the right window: 31.6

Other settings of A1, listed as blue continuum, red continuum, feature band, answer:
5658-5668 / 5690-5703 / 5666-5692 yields -0.97 angstrom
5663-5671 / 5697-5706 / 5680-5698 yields 0.27 angstrom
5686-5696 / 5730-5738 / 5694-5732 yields -0.84 angstrom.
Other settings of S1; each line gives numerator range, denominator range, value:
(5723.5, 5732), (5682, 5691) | 1.08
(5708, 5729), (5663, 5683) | 1.01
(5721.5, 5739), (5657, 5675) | 1.07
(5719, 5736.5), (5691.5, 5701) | 1.06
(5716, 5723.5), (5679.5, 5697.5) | 1.07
